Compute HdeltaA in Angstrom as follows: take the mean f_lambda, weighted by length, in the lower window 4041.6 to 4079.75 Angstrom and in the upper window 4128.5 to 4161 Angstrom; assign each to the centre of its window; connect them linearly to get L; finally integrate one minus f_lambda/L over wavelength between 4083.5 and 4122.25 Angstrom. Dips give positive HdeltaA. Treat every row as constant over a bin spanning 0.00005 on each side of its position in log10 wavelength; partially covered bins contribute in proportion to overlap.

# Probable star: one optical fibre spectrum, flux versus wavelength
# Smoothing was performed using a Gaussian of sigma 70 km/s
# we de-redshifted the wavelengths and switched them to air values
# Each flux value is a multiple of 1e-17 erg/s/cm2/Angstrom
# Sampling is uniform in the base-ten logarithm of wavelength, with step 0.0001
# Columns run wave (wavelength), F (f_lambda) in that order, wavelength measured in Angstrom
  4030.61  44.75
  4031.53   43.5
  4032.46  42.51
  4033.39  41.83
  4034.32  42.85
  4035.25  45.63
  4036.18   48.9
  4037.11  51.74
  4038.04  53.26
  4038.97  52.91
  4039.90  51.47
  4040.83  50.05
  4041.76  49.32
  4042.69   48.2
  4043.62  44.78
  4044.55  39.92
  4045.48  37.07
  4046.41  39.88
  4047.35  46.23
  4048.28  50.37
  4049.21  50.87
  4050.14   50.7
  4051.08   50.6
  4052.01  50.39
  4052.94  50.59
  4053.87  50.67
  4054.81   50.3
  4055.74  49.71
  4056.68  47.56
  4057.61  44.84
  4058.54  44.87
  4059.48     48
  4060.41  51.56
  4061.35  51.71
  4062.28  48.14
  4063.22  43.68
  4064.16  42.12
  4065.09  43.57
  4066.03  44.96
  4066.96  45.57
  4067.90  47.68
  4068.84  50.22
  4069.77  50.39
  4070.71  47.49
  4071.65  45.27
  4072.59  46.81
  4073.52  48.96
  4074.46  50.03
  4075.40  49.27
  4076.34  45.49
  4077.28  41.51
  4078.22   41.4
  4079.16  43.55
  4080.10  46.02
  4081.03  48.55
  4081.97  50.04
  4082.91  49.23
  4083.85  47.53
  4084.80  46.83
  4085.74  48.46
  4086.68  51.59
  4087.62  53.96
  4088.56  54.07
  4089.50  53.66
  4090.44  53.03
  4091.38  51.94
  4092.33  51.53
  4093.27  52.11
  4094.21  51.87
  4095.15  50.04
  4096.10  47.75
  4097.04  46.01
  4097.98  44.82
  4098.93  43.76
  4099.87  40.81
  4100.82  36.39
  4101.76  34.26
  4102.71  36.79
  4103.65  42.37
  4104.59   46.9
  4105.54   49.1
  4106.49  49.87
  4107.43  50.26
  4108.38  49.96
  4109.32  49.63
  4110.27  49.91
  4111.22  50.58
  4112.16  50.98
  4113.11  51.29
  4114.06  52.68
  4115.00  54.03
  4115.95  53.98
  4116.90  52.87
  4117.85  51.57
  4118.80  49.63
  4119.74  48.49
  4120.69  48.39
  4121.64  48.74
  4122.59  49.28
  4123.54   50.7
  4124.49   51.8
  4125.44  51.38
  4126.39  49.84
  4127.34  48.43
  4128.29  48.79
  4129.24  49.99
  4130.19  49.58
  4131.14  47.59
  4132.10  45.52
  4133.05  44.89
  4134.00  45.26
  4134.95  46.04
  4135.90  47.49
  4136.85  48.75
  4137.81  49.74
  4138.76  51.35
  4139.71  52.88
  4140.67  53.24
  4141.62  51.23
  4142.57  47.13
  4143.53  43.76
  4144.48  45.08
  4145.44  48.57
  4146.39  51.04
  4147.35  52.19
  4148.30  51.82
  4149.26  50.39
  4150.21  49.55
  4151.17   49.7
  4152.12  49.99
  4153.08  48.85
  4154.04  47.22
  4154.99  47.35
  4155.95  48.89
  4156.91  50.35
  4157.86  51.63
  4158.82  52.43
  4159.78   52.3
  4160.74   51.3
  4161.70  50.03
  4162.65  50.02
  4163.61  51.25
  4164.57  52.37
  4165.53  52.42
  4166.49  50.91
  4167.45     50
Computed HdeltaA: -0.6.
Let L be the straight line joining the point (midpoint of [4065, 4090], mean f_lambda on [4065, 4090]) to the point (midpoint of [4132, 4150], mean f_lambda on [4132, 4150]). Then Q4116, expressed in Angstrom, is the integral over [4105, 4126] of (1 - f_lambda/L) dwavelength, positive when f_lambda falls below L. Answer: -0.9 Angstrom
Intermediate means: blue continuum 47.9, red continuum 48.9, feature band 50.7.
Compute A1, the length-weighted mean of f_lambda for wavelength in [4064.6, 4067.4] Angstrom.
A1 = 44.8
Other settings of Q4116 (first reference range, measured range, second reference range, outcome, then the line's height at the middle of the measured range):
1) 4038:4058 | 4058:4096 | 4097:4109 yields -2.0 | 45.9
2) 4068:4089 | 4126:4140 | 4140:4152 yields 0.3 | 49.2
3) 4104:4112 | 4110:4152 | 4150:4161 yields 0.0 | 49.7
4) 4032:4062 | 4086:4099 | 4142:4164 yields -0.5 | 48.6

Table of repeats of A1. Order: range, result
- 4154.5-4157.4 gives 49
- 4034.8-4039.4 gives 50.5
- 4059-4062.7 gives 49.9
